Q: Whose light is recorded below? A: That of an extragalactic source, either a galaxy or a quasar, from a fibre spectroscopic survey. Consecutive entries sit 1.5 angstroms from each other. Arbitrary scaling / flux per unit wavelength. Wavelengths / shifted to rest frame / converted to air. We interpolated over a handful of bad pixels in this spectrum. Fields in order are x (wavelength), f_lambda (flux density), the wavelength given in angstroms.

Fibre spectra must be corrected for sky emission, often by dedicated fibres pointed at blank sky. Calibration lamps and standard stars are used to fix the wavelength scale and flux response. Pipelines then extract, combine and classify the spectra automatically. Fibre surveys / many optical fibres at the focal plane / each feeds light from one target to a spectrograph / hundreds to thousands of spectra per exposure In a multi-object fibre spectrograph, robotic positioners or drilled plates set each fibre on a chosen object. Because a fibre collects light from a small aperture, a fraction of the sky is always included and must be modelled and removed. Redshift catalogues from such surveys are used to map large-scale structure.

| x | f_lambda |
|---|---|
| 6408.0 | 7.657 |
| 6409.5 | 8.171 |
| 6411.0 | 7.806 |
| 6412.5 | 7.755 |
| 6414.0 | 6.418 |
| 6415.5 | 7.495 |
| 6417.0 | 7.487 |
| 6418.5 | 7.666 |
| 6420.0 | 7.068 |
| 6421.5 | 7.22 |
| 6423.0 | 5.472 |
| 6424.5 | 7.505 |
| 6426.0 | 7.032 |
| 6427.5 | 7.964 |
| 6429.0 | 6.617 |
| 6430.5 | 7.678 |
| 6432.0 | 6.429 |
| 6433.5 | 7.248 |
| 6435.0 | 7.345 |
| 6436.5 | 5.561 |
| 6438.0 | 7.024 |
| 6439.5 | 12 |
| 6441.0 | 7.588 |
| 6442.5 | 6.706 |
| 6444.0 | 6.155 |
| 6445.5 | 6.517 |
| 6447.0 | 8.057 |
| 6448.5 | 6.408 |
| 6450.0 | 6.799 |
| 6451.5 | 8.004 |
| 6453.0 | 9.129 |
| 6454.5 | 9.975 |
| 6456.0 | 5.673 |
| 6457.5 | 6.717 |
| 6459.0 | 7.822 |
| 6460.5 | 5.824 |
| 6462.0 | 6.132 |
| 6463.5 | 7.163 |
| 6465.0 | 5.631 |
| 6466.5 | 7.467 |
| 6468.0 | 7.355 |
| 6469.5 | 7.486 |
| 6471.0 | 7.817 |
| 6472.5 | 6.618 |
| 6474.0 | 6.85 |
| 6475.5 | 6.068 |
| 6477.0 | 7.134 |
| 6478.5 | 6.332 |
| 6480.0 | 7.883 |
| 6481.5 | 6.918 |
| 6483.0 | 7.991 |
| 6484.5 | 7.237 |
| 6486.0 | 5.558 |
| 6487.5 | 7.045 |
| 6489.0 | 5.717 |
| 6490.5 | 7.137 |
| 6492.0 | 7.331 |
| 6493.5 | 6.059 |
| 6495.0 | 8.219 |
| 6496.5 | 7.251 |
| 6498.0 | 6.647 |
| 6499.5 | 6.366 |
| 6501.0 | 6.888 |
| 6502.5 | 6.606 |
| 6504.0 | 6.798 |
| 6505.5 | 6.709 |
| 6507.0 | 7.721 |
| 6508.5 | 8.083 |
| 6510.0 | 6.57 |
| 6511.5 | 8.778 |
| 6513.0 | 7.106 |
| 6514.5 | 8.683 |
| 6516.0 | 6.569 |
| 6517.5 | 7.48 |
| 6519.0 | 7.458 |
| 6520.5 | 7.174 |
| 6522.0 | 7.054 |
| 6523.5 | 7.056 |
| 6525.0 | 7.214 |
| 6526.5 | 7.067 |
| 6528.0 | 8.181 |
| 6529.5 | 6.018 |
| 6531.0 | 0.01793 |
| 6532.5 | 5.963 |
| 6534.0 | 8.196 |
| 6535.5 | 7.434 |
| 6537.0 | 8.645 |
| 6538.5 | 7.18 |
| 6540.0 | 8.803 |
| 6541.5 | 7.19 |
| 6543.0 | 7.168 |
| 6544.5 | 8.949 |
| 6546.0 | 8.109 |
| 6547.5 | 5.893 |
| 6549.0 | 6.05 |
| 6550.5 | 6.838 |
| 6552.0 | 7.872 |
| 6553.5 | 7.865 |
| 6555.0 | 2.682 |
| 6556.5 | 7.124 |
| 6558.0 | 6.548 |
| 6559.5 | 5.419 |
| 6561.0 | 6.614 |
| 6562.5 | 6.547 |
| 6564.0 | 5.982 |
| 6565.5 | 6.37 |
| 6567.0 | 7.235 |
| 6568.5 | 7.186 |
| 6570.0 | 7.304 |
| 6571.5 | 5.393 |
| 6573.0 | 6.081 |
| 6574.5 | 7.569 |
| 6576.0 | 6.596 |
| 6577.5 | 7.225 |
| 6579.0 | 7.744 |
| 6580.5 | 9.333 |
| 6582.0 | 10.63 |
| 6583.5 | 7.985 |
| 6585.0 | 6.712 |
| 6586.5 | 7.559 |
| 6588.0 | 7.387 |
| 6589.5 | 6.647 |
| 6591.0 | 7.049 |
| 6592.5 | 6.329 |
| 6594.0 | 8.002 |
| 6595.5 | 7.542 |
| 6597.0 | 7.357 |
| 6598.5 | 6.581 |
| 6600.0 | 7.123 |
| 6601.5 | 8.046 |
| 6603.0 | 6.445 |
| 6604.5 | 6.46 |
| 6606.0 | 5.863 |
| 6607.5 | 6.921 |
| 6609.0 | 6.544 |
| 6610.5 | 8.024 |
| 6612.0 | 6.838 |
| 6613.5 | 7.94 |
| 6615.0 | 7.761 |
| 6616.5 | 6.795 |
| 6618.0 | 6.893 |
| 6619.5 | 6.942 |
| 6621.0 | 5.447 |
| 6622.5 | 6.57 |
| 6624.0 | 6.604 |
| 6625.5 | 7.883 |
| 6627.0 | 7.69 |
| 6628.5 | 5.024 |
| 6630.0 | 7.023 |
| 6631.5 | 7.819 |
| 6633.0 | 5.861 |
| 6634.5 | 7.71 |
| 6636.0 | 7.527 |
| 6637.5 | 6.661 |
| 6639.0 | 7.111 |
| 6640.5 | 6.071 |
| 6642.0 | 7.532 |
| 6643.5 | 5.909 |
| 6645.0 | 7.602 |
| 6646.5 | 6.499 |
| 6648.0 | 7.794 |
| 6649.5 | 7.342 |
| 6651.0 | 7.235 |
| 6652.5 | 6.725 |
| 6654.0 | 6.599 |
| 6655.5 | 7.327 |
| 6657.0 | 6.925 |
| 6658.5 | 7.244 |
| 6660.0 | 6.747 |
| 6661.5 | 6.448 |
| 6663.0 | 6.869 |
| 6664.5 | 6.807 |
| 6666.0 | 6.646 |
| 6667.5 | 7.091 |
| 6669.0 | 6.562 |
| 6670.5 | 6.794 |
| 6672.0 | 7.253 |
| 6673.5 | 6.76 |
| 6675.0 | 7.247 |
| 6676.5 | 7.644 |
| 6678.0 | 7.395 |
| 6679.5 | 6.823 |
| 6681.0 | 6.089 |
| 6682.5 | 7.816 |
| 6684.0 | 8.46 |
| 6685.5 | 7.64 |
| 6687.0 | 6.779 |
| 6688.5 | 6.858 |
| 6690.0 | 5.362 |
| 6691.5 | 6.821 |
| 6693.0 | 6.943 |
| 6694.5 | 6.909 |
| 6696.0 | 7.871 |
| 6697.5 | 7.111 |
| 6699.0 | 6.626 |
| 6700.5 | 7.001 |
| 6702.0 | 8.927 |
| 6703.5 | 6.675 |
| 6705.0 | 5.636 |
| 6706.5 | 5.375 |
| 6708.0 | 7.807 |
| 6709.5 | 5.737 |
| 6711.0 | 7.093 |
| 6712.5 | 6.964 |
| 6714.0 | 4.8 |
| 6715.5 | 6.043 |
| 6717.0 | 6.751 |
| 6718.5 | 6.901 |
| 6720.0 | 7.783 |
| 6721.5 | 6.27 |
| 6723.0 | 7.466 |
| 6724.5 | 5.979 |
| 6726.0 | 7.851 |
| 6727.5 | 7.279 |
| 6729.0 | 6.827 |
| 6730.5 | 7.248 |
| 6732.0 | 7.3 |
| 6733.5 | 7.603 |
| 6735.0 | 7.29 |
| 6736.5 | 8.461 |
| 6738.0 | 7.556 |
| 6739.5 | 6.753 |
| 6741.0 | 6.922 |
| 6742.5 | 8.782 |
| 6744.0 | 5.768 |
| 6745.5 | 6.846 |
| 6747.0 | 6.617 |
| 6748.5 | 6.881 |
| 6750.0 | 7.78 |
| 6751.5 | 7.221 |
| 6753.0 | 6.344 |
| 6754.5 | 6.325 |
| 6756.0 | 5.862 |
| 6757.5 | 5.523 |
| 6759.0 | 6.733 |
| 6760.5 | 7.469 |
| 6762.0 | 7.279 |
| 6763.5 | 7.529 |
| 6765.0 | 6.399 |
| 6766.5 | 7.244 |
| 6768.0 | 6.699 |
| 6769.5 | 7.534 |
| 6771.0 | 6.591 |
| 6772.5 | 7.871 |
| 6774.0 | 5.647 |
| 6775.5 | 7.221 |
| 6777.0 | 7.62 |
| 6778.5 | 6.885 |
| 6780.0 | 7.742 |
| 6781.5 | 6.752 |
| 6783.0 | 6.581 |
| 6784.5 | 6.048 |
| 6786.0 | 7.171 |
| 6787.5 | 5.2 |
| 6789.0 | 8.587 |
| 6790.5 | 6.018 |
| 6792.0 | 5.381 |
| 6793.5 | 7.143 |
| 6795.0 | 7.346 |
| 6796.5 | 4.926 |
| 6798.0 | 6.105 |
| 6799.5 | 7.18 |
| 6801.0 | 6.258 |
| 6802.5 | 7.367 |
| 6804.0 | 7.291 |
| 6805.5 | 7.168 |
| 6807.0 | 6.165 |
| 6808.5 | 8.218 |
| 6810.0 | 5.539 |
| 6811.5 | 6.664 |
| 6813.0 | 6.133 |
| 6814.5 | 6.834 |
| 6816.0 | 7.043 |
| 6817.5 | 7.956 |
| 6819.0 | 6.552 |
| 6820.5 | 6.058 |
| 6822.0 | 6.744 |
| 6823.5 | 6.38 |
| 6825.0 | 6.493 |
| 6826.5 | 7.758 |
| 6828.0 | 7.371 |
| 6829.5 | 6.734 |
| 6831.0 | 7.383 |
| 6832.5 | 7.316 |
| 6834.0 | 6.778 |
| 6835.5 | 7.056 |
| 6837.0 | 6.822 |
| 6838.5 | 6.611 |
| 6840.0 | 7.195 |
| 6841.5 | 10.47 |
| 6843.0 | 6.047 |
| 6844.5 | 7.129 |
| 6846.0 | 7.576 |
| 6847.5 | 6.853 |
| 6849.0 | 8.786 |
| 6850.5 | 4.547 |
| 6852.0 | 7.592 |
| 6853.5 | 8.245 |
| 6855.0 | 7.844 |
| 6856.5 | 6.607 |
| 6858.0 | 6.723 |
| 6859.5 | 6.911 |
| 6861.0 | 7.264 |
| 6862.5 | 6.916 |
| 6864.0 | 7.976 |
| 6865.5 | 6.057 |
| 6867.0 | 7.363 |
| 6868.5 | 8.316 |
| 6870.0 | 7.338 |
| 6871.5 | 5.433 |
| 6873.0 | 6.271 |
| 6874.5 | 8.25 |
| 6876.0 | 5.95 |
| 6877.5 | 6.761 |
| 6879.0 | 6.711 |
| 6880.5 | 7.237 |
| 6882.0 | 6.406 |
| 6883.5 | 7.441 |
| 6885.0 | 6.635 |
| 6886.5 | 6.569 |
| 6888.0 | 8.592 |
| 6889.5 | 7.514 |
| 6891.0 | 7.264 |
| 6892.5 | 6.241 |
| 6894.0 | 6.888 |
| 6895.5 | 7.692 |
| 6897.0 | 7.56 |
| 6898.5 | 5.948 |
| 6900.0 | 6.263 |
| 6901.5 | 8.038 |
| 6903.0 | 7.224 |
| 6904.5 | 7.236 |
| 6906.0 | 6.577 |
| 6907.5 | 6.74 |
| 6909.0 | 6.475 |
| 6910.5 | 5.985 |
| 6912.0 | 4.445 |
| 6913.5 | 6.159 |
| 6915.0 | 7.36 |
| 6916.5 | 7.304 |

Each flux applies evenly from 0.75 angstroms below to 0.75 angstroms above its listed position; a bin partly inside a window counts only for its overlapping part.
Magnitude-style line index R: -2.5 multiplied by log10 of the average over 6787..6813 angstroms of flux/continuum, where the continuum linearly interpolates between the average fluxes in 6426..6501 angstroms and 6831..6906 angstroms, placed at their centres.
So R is 0.08 mag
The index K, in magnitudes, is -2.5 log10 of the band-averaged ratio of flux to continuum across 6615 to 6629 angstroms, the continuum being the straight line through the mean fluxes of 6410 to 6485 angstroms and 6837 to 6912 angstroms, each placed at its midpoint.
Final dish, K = 0.06 mag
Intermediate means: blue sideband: 7.21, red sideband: 7.04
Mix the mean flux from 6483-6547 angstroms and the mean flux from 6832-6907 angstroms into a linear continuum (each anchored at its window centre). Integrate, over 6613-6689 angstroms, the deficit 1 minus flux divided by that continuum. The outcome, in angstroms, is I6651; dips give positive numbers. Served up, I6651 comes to 1.06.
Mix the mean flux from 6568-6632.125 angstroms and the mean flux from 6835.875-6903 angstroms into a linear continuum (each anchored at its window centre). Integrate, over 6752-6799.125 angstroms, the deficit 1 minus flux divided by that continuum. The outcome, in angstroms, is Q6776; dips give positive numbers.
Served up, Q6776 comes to 2.72 angstroms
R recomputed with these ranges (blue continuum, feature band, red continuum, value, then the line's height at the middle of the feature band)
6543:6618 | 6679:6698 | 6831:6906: 0.004 mag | 7.07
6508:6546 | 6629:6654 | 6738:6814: 0.004 mag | 7.02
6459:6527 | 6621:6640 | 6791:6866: 0.018 mag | 7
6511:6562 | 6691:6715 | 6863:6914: 0.024 mag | 6.91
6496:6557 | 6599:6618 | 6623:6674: -0.014 mag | 6.96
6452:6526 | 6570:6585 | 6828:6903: -0.066 mag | 7.11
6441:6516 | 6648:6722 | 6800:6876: 0.025 mag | 7.06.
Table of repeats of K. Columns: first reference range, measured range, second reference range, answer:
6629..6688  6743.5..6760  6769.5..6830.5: 0.049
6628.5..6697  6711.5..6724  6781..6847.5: 0.051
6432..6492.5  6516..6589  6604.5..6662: 0.004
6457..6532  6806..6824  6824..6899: 0.060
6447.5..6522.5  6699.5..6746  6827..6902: 0.024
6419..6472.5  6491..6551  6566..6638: 0.012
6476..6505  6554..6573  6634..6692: 0.118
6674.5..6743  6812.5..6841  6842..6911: 0.012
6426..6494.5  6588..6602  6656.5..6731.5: -0.029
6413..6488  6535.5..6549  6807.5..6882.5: -0.075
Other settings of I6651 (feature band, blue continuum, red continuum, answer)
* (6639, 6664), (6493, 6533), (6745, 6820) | -0.4 angstroms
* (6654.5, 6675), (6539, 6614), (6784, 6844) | 0.3 angstroms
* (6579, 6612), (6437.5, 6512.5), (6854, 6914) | -1.3 angstroms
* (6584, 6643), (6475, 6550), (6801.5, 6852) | 0.4 angstroms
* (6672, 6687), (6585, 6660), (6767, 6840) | -0.8 angstroms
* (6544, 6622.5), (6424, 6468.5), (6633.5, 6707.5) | 0.9 angstroms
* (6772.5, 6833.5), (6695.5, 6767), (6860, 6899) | 1.6 angstroms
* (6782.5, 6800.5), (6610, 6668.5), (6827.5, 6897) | 1.5 angstroms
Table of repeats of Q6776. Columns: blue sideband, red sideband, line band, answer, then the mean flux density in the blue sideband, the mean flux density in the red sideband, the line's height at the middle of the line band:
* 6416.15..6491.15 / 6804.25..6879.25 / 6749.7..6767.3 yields 0.7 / 7.13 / 7.02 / 7.04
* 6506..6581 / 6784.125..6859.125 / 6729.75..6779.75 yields -0.7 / 6.98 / 6.91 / 6.93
